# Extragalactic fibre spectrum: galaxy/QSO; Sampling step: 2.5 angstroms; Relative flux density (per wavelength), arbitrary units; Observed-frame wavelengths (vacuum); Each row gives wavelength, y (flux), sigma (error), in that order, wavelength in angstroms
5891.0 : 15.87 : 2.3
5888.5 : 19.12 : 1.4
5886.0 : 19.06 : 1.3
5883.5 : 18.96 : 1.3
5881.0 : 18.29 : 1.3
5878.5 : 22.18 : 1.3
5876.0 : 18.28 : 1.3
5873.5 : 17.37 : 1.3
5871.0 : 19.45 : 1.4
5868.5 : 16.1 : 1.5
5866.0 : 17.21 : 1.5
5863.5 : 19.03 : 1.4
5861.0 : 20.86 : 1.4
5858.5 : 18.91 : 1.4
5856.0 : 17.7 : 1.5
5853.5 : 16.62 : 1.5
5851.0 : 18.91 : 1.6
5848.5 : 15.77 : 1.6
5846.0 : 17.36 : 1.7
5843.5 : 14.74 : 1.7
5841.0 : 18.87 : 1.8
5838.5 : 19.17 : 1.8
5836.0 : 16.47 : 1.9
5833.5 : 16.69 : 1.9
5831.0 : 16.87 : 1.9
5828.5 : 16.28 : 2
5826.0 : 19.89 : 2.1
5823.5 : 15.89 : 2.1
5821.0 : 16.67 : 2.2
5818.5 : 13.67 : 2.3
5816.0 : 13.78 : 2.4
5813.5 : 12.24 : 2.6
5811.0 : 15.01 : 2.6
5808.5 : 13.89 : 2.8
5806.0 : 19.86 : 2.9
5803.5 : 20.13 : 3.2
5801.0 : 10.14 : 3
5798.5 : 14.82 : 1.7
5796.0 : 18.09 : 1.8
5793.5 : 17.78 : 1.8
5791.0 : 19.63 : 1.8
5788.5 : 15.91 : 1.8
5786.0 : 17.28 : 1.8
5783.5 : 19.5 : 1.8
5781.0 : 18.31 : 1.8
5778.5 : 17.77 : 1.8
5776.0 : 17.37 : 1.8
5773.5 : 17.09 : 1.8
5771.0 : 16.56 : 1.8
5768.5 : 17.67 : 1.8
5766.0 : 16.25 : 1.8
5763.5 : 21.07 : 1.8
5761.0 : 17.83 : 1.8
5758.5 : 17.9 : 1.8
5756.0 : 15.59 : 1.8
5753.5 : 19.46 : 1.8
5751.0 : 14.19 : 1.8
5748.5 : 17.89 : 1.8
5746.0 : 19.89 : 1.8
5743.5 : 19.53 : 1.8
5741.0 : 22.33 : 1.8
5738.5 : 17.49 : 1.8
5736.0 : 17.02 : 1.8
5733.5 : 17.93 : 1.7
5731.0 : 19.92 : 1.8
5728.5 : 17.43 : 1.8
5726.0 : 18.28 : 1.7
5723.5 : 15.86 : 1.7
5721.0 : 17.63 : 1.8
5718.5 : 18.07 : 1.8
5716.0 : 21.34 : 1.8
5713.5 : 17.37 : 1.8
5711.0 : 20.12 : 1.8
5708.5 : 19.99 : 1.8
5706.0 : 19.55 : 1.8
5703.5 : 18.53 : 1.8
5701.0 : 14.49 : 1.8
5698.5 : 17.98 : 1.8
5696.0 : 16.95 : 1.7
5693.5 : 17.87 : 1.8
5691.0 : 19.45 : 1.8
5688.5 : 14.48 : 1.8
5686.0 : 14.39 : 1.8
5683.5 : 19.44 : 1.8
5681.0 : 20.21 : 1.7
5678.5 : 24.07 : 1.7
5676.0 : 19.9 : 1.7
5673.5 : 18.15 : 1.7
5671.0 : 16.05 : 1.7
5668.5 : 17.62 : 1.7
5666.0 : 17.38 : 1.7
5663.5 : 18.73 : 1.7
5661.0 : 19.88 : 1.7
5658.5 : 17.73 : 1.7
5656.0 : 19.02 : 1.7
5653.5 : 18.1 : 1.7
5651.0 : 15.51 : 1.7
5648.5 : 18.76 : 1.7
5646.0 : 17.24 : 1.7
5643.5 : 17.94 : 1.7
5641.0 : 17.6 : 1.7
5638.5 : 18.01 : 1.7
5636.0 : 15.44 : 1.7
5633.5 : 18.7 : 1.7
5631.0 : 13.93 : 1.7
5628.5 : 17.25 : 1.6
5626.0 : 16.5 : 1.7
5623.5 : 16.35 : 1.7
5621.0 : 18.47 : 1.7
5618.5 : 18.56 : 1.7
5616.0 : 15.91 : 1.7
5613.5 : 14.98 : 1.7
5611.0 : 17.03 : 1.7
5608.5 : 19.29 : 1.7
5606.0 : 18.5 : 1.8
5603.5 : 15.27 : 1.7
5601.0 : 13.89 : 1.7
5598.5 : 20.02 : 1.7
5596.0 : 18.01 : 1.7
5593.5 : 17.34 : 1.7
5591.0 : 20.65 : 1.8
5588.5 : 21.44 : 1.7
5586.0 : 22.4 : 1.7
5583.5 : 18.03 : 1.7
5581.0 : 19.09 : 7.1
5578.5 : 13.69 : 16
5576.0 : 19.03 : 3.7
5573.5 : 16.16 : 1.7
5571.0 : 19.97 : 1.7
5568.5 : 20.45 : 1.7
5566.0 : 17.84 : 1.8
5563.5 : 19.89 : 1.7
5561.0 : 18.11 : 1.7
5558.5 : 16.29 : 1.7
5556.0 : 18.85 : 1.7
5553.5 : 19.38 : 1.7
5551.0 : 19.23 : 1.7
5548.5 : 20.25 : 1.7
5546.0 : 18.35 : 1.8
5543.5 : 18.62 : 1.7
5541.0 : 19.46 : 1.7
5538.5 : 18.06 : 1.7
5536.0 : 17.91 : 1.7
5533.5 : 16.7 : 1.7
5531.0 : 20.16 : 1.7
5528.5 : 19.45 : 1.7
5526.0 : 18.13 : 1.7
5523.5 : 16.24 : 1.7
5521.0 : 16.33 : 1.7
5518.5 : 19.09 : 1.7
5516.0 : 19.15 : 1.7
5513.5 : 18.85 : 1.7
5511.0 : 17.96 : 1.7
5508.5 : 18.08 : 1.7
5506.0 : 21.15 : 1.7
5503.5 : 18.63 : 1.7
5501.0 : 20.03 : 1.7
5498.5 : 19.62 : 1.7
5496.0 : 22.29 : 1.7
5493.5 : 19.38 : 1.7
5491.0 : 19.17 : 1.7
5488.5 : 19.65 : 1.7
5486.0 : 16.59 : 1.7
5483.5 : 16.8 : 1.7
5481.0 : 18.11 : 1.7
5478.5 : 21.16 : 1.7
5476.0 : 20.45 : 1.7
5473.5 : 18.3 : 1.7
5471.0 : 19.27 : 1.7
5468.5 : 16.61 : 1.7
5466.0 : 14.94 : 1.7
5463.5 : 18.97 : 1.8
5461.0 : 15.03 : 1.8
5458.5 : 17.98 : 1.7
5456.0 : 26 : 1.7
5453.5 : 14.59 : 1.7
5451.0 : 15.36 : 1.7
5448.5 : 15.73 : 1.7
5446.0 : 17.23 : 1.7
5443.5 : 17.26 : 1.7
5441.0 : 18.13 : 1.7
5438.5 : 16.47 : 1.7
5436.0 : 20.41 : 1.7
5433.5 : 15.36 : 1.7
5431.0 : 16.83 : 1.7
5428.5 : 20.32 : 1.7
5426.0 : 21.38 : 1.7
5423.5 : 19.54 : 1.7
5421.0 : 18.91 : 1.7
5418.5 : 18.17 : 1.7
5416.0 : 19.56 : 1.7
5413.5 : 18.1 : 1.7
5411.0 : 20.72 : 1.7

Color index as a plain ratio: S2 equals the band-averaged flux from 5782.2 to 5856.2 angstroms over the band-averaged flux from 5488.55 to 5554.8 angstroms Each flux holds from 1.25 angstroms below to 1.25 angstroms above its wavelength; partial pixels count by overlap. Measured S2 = 0.9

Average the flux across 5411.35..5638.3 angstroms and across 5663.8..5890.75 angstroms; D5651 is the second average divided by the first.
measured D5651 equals 1.0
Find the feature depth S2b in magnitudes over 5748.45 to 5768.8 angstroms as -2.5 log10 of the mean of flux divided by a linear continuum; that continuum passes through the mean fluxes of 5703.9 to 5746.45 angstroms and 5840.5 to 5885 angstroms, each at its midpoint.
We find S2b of 0.07 mag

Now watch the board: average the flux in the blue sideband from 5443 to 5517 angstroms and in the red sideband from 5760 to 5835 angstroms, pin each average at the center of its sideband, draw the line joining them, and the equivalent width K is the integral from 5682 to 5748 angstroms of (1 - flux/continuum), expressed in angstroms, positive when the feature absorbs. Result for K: -3.8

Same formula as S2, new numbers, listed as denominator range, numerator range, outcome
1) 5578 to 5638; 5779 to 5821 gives 0.93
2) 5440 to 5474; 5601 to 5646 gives 0.97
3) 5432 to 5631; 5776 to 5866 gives 0.93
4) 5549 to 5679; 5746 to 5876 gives 0.95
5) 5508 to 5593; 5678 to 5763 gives 0.98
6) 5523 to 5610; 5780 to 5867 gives 0.92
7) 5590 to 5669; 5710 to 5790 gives 1.03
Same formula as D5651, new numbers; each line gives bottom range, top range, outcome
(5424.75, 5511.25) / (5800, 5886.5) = 0.93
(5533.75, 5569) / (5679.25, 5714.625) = 0.96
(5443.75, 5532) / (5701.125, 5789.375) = 0.98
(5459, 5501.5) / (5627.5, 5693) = 0.96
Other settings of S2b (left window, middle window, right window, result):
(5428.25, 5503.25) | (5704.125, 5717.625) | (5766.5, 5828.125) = -0.15 mag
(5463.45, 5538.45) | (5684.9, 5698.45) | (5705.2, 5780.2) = 0.09 mag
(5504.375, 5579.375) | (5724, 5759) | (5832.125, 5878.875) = 0.00 mag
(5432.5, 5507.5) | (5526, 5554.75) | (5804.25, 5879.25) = -0.04 mag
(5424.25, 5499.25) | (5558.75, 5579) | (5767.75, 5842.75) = -0.02 mag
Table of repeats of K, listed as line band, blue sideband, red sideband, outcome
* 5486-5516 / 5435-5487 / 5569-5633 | -2.6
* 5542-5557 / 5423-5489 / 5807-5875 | -1.1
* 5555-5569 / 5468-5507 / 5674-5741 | 0.4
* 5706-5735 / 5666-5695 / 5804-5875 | -1.0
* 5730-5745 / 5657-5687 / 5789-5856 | -1.1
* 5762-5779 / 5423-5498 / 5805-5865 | -0.6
